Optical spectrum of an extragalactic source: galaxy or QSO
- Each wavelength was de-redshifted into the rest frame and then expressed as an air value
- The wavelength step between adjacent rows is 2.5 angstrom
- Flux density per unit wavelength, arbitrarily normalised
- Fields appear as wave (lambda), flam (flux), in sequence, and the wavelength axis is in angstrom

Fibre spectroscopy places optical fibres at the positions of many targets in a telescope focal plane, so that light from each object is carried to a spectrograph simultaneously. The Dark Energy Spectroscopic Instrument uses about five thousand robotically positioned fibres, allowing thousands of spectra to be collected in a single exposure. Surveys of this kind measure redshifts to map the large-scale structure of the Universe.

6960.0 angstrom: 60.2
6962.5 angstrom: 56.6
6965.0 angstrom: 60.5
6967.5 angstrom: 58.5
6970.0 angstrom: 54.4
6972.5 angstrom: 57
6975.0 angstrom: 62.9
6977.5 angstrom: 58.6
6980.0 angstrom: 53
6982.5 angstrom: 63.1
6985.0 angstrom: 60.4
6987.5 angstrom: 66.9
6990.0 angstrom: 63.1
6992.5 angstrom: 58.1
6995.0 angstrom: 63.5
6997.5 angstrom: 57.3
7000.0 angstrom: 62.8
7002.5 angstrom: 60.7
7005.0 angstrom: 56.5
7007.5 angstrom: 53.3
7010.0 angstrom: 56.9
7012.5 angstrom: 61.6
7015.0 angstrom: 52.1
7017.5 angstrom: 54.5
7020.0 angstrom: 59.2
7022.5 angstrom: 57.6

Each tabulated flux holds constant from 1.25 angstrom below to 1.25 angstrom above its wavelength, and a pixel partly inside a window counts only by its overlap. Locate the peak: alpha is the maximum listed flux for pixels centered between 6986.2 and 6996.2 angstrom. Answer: 66.9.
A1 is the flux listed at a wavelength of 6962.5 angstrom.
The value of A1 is 56.6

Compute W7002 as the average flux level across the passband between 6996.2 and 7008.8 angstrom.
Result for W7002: 58.1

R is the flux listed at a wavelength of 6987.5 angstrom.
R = 66.9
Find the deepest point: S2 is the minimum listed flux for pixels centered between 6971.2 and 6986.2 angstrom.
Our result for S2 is 53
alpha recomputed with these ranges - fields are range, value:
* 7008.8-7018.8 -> 61.6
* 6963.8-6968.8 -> 60.5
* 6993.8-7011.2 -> 63.5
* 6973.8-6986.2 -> 63.1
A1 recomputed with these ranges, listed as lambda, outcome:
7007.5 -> 53.3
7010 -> 56.9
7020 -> 59.2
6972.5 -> 57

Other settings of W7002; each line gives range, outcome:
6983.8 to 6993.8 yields 62.1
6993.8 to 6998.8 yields 60.4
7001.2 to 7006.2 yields 58.7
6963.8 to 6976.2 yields 58.6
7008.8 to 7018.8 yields 56.3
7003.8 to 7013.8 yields 57.1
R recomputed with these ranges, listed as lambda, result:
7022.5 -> 57.6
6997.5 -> 57.3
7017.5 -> 54.5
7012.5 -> 61.6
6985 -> 60.4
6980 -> 53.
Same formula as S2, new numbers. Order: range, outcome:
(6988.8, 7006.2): 56.5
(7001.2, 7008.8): 53.3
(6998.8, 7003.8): 60.7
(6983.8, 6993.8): 58.1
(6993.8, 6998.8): 57.3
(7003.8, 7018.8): 52.1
